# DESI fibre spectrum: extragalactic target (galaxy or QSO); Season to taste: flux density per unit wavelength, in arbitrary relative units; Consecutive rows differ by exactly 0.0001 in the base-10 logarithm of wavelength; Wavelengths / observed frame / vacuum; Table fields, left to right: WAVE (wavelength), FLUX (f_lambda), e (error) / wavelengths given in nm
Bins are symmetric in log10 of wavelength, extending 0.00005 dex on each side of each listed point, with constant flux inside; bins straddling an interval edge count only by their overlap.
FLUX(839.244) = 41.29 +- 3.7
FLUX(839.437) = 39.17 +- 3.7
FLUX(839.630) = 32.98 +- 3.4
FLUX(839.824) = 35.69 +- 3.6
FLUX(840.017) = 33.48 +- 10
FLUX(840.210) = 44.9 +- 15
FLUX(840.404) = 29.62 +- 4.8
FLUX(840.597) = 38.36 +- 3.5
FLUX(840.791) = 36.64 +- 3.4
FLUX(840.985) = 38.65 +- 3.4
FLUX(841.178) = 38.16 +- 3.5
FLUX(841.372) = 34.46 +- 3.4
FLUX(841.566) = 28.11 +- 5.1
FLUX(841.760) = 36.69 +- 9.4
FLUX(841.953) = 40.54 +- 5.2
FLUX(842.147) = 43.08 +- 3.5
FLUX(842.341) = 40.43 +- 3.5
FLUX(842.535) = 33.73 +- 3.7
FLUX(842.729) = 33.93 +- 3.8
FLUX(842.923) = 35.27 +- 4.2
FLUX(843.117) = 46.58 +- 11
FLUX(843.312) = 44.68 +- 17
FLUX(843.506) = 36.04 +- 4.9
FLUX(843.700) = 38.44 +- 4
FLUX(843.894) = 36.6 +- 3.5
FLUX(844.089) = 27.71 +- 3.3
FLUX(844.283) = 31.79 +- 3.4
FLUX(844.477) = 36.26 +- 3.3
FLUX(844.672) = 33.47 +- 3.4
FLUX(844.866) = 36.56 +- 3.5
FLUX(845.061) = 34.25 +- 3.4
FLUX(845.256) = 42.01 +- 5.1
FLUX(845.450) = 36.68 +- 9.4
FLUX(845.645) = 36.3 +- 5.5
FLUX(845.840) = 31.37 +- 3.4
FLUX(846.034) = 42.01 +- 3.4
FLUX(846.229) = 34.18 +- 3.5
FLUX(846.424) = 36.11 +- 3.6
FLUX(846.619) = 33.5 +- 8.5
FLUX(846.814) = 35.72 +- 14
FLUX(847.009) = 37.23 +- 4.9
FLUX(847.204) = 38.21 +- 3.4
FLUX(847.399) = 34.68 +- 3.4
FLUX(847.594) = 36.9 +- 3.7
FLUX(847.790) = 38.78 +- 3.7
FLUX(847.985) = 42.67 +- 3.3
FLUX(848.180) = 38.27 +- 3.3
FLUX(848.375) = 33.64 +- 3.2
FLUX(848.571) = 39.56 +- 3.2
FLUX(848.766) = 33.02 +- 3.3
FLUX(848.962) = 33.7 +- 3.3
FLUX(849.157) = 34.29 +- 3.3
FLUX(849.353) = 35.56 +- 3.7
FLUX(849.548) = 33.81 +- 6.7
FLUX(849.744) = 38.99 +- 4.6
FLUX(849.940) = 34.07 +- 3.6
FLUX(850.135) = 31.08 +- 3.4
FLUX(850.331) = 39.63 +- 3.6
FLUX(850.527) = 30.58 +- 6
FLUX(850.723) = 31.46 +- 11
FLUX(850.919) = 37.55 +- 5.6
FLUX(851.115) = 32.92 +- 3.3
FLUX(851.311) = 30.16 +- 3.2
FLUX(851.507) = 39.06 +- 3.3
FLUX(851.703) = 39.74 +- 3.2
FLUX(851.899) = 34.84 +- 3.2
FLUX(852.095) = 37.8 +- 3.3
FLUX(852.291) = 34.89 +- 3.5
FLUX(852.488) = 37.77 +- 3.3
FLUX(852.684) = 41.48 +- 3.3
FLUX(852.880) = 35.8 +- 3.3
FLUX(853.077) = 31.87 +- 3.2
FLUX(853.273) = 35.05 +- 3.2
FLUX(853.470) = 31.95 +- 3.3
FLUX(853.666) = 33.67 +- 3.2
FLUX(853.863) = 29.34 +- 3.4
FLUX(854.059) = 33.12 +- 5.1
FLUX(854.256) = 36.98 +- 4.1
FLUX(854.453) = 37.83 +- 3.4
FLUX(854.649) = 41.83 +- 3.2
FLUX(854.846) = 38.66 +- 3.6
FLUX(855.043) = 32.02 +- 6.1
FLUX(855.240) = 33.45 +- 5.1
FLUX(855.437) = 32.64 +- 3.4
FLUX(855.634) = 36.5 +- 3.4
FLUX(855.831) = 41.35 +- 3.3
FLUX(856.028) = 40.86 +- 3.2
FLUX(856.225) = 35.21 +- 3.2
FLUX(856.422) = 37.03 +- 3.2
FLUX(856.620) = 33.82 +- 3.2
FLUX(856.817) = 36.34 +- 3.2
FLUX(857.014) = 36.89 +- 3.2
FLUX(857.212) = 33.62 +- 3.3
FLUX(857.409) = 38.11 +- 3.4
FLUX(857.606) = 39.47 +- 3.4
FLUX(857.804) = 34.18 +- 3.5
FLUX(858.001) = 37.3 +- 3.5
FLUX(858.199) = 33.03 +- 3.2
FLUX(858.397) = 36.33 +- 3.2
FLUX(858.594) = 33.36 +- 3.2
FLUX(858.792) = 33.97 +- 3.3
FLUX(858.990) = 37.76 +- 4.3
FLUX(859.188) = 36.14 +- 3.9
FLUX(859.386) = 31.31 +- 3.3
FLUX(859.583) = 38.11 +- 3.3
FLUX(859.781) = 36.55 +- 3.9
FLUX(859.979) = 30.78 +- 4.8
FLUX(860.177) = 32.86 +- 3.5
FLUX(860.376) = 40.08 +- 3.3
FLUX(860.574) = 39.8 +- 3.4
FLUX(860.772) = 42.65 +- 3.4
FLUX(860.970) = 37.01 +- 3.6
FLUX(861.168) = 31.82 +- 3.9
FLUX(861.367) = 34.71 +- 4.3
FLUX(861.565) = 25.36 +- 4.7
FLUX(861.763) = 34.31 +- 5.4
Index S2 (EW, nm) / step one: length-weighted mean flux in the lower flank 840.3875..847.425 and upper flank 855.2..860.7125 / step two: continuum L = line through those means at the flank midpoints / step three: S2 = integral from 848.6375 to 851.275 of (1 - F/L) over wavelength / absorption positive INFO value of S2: 0.14 nm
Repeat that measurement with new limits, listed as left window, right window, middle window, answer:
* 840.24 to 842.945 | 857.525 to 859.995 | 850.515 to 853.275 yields 0.02 nm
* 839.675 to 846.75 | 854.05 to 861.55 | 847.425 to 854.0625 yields 0.16 nm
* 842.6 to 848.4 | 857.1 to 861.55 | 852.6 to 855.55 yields 0.08 nm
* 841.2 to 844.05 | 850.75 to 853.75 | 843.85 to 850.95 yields 0.19 nm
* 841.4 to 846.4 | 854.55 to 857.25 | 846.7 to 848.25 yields -0.05 nm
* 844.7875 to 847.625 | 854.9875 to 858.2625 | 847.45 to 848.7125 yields -0.06 nm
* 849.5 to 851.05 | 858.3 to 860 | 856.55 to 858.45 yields -0.05 nm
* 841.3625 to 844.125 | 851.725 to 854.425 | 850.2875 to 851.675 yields 0.04 nm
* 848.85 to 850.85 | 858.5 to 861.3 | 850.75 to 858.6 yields -0.17 nm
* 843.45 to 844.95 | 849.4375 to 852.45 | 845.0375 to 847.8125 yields -0.14 nm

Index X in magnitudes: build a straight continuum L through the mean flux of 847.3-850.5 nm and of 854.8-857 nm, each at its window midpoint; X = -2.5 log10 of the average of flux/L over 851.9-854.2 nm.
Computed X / 0.04 mag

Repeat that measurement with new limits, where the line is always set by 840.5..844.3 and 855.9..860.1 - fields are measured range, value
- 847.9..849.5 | 0.01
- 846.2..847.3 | 0.02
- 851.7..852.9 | -0.03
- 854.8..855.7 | 0.05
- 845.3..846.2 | 0.00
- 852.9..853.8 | 0.09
